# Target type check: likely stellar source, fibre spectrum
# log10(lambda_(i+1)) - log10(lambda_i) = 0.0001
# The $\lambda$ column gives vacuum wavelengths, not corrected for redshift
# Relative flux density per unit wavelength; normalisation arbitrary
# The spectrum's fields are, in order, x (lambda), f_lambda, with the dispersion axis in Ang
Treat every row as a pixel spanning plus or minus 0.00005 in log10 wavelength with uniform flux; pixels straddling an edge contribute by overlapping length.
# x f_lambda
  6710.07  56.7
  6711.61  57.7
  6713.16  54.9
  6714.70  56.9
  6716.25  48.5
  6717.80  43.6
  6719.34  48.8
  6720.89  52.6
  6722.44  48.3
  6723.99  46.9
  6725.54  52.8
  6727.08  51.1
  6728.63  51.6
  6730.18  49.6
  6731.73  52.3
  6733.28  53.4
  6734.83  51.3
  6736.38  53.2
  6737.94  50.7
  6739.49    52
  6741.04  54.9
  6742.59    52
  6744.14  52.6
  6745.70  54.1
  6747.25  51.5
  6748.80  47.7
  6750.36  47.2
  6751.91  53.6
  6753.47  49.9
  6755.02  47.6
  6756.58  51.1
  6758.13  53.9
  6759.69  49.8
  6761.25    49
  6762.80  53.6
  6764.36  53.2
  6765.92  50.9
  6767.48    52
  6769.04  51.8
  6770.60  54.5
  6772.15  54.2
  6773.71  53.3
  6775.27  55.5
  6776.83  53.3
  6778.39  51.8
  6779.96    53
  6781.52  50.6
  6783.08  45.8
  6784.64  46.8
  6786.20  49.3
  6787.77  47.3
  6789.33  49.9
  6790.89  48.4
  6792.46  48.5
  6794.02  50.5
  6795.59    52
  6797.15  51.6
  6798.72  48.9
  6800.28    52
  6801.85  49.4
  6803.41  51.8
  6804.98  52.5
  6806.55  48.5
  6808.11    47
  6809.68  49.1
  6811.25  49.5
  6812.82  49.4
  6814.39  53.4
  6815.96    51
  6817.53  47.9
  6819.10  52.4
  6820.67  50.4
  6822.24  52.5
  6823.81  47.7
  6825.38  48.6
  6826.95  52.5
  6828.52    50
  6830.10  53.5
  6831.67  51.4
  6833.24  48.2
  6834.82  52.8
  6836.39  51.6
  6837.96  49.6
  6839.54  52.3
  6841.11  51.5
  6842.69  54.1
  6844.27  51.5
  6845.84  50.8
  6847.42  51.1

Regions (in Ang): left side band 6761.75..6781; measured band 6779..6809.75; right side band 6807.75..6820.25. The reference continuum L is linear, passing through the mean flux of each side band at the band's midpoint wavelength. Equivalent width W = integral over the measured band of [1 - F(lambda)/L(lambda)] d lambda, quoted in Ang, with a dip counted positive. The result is 1.03 Ang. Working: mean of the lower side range 53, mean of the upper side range 50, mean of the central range 49.7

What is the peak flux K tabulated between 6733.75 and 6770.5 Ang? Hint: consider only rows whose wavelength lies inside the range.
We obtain 54.9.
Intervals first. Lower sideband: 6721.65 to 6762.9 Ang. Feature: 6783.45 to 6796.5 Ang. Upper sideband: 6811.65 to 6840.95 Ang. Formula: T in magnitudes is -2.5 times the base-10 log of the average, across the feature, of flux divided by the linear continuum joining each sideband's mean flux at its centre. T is 0.04 mag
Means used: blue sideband 51.1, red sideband 50.8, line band 49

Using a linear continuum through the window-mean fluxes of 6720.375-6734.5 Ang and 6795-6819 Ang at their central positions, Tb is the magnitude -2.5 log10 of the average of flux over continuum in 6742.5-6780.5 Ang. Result -0.03 mag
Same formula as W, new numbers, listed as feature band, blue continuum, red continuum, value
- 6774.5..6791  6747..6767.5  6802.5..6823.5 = 0.11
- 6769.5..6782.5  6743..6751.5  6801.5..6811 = -0.73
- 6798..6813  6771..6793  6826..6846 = 0.35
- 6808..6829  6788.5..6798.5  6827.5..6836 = 0.26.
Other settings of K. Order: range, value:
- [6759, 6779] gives 55.5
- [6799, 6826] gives 53.4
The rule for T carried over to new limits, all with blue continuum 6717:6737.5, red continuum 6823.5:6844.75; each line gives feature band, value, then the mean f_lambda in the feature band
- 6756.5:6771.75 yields -0.030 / 52.1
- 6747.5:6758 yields 0.015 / 49.9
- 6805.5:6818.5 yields 0.031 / 49.6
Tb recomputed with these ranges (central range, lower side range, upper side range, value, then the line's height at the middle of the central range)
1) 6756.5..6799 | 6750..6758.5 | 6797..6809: -0.02 mag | 50.4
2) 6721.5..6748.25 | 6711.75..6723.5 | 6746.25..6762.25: -0.02 mag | 50.5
